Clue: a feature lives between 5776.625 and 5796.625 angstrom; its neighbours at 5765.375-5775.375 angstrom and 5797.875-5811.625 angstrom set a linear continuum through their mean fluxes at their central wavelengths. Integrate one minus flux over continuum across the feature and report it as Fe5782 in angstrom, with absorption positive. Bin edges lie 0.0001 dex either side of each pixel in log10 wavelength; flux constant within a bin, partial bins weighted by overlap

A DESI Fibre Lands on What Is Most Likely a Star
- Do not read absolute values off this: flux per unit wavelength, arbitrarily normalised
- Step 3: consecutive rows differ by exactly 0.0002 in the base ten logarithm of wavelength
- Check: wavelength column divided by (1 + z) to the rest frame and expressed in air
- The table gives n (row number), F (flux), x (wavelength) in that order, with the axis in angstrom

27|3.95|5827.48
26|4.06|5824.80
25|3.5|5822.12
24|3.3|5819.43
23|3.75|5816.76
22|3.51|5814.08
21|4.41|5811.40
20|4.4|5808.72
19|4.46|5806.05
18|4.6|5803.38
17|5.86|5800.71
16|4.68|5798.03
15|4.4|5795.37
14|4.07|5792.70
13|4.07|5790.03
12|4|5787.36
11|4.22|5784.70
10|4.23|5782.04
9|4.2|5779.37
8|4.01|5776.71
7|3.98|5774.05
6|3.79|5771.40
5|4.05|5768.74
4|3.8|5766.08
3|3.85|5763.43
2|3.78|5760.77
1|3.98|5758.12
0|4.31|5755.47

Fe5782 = 0.71 angstrom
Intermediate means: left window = 3.91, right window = 4.76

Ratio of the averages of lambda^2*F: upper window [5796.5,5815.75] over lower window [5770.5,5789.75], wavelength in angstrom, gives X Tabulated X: 1.13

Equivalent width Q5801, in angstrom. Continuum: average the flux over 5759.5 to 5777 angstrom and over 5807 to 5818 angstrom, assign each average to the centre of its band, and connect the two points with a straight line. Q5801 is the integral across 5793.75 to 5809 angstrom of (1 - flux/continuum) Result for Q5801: -2.85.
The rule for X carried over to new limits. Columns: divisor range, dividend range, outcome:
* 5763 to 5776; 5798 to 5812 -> 1.23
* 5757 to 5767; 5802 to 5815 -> 1.14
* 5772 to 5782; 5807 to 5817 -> 1.01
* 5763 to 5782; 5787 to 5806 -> 1.15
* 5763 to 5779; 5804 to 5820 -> 1.04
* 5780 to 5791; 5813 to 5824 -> 0.87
